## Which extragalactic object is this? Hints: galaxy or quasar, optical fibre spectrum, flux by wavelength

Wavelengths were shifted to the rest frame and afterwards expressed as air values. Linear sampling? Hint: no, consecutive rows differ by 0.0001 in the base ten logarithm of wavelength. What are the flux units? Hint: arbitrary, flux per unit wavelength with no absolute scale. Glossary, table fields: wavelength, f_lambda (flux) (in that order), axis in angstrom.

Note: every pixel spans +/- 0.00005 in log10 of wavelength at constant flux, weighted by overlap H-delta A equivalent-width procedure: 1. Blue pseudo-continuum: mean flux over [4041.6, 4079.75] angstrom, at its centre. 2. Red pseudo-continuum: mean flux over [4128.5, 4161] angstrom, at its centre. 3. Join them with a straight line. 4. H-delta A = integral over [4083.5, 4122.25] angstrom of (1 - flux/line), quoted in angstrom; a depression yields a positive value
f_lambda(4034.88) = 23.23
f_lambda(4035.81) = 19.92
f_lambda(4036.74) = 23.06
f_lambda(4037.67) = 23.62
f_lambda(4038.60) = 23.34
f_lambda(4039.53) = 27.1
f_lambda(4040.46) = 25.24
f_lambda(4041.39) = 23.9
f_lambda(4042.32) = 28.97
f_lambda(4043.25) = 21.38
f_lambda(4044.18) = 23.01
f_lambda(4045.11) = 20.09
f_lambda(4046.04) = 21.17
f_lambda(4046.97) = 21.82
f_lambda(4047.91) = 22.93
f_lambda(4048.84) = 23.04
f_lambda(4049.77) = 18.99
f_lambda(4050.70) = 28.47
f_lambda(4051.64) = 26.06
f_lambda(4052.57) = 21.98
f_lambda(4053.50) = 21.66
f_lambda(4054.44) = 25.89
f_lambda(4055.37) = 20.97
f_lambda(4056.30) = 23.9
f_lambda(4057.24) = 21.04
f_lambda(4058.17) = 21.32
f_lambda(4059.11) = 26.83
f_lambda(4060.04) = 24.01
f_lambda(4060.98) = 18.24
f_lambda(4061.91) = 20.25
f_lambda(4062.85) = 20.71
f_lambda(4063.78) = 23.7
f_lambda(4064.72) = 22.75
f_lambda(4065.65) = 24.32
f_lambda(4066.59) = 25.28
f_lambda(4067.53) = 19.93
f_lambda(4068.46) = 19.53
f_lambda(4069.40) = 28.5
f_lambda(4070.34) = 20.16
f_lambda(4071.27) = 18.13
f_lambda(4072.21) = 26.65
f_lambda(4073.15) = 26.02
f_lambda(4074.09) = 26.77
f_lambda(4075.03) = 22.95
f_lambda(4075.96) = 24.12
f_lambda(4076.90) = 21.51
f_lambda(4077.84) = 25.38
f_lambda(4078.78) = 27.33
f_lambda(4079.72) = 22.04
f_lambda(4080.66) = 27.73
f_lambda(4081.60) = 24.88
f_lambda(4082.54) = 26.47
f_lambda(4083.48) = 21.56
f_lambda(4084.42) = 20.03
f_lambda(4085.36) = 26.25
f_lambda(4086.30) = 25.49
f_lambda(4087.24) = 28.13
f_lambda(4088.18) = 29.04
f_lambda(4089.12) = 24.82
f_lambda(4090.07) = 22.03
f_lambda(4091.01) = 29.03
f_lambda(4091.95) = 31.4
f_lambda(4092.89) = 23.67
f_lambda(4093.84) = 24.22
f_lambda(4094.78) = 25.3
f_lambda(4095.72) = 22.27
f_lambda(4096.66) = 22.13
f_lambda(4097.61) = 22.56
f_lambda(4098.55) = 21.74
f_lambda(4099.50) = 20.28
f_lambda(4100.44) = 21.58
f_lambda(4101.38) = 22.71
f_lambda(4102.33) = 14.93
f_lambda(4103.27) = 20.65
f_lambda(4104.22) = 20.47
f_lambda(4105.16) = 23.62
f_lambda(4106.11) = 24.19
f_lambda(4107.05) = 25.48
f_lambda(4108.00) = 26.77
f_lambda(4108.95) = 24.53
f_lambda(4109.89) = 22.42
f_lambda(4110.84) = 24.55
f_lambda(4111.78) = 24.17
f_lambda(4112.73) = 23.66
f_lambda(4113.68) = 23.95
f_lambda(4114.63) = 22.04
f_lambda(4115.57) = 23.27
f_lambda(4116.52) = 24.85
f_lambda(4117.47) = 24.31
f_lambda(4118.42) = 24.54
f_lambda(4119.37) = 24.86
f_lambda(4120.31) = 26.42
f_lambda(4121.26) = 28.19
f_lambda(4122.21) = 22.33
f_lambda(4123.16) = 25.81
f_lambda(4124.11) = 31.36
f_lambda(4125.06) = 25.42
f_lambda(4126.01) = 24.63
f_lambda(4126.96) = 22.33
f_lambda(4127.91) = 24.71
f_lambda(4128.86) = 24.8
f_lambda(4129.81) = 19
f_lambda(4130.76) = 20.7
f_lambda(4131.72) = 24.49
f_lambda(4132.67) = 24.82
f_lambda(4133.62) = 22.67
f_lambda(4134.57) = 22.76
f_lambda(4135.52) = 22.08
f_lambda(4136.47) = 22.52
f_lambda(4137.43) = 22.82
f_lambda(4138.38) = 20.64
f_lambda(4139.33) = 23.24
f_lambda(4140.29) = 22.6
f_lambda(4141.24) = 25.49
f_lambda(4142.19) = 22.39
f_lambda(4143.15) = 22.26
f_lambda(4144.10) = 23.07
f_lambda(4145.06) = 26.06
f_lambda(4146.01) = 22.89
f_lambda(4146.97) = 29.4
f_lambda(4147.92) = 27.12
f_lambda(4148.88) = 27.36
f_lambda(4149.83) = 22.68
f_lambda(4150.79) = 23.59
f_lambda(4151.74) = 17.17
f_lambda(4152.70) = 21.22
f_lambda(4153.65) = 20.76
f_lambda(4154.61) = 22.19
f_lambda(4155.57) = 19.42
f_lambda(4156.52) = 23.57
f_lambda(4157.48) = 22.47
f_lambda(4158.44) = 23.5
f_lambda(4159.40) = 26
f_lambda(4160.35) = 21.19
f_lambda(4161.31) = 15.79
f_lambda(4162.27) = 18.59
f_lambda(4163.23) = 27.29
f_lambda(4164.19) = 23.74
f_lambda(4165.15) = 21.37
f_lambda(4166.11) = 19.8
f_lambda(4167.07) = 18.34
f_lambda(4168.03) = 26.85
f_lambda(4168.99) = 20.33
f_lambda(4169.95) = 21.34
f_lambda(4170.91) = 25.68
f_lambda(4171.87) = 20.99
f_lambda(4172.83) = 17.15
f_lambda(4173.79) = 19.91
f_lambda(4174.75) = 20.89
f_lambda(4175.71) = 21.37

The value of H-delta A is -1.5 angstrom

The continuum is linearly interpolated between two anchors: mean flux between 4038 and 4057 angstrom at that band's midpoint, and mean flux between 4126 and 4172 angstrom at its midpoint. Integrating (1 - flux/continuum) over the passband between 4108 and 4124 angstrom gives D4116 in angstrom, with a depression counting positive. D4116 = -1.1 angstrom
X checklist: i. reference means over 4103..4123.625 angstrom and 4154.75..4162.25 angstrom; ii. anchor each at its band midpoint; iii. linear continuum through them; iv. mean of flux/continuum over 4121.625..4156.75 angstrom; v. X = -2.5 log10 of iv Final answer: -0.036 mag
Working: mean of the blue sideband 24.2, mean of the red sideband 21.5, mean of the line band 23.4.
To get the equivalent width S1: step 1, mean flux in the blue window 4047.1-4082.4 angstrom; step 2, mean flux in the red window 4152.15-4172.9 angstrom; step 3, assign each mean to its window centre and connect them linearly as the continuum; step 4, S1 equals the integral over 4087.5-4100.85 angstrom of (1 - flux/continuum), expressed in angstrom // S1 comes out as -0.9 angstrom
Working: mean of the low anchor 23.4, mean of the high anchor 21.8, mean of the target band 24.4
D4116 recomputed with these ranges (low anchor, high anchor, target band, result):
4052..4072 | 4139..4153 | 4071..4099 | -2.3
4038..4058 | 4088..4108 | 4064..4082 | -0.4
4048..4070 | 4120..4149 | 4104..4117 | -0.1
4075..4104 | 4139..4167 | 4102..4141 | -0.5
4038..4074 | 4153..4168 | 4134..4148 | -1.0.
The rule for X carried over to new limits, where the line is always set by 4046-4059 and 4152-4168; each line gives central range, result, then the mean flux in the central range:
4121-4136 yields -0.10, 24.1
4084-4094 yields -0.15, 25.9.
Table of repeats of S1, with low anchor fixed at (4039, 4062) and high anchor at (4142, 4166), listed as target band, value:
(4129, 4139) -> 0.2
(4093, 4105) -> 0.7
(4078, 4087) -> -0.7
